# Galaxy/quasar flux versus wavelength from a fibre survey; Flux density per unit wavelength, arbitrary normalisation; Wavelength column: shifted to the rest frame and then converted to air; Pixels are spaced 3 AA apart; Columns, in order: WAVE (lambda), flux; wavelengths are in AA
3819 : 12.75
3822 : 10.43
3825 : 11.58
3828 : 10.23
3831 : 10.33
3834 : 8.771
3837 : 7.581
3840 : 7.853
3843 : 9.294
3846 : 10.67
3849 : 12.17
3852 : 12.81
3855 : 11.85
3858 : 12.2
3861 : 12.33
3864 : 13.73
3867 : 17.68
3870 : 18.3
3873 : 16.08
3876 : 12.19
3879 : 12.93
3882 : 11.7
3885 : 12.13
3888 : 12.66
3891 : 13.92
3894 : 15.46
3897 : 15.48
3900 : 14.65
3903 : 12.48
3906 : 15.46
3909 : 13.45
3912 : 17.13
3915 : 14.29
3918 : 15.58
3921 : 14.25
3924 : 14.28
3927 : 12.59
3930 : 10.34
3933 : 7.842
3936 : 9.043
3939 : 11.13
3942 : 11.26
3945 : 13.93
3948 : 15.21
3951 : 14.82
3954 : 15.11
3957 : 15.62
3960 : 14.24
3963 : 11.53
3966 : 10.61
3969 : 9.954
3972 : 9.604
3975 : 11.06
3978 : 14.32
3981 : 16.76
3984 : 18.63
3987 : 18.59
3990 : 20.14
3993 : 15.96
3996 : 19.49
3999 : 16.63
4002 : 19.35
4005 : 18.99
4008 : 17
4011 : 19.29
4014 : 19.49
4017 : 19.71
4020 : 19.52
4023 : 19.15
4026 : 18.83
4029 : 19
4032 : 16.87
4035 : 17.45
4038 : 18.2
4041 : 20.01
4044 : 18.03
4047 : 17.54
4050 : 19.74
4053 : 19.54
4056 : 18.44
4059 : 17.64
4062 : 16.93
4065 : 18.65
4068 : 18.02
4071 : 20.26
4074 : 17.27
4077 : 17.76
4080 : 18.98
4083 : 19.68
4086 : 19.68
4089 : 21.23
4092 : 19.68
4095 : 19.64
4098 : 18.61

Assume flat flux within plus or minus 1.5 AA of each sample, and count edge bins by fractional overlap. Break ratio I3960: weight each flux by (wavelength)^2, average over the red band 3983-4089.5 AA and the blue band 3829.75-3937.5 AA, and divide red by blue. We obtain 1.6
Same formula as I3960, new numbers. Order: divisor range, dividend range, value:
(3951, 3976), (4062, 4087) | 1.59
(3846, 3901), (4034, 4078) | 1.47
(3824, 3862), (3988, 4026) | 1.93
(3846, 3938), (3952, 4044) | 1.31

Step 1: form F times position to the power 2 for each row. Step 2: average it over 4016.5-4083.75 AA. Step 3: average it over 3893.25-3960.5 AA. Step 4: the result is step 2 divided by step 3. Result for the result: 1.5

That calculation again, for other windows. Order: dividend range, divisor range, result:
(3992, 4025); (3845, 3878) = 1.47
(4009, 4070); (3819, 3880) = 1.71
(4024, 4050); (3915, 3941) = 1.61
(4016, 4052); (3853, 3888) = 1.48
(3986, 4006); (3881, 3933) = 1.41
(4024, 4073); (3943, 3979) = 1.49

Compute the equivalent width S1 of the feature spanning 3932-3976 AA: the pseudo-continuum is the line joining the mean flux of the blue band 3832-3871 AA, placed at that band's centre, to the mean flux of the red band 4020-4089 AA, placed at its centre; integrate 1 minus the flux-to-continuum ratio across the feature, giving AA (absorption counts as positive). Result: 9.0 AA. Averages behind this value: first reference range 11.8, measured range 12.1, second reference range 18.6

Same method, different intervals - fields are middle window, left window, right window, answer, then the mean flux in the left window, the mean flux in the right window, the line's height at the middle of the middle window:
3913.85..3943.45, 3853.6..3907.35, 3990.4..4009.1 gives 6.7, 14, 18.1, 15.6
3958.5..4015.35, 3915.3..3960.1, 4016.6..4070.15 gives -0.7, 13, 18.5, 15.6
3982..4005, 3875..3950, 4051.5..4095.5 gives -3.4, 13.2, 18.9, 16.1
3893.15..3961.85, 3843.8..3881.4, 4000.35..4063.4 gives 7.9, 13.5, 18.6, 15.4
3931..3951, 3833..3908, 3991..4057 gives 5.0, 12.8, 18.6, 15.5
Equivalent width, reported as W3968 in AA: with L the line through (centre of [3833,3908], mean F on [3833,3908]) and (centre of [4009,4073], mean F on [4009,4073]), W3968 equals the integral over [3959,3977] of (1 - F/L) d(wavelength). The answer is 5.6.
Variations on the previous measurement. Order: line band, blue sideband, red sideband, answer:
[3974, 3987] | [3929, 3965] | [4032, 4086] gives -1.3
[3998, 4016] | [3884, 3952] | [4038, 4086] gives -2.1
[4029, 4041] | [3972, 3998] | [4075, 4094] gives 0.0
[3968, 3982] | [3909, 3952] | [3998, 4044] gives 3.1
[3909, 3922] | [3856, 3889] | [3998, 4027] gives 0.2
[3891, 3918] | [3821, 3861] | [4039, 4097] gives -4.1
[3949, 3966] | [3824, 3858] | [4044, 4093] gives 0.8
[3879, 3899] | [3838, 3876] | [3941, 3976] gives -1.1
